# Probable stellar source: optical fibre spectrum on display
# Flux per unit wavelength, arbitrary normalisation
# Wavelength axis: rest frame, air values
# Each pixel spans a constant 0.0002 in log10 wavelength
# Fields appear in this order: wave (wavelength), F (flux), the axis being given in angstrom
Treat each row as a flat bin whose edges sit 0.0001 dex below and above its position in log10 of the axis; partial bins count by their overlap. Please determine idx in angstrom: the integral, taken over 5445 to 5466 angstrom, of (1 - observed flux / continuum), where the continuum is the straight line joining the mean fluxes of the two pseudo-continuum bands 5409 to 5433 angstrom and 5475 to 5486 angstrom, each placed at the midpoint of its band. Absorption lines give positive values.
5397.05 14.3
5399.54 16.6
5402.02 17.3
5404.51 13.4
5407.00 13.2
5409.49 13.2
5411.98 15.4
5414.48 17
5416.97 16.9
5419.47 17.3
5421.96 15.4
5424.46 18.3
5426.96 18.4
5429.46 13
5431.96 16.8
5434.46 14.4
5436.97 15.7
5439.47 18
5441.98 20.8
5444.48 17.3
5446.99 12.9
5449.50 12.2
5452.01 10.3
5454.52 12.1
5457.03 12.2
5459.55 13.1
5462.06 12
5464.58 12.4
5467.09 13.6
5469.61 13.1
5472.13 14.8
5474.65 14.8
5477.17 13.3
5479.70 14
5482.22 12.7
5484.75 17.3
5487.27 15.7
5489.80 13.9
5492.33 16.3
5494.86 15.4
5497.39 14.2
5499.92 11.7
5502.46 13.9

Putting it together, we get 3.9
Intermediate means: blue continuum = 16.3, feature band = 12.3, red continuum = 14.4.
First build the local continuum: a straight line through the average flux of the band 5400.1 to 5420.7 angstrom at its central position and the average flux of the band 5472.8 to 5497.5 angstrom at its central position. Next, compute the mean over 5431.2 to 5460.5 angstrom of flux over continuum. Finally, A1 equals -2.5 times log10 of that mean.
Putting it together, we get 0.040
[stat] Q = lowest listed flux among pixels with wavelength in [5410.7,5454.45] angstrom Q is 10.3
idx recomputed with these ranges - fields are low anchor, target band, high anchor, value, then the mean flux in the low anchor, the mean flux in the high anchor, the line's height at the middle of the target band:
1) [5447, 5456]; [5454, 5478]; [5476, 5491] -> -0.3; 11.7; 14.5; 13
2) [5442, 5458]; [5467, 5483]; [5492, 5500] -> 0.3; 13.5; 14.6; 14.1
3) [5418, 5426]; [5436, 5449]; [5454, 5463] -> -2.0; 17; 12.4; 14.4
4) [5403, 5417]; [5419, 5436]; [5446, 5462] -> -3.1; 14.7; 12.1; 13.7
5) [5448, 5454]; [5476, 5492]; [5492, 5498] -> -0.3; 11.4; 15.3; 14.3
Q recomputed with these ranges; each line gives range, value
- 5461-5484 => 12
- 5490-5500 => 11.7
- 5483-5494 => 13.9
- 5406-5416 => 13.2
